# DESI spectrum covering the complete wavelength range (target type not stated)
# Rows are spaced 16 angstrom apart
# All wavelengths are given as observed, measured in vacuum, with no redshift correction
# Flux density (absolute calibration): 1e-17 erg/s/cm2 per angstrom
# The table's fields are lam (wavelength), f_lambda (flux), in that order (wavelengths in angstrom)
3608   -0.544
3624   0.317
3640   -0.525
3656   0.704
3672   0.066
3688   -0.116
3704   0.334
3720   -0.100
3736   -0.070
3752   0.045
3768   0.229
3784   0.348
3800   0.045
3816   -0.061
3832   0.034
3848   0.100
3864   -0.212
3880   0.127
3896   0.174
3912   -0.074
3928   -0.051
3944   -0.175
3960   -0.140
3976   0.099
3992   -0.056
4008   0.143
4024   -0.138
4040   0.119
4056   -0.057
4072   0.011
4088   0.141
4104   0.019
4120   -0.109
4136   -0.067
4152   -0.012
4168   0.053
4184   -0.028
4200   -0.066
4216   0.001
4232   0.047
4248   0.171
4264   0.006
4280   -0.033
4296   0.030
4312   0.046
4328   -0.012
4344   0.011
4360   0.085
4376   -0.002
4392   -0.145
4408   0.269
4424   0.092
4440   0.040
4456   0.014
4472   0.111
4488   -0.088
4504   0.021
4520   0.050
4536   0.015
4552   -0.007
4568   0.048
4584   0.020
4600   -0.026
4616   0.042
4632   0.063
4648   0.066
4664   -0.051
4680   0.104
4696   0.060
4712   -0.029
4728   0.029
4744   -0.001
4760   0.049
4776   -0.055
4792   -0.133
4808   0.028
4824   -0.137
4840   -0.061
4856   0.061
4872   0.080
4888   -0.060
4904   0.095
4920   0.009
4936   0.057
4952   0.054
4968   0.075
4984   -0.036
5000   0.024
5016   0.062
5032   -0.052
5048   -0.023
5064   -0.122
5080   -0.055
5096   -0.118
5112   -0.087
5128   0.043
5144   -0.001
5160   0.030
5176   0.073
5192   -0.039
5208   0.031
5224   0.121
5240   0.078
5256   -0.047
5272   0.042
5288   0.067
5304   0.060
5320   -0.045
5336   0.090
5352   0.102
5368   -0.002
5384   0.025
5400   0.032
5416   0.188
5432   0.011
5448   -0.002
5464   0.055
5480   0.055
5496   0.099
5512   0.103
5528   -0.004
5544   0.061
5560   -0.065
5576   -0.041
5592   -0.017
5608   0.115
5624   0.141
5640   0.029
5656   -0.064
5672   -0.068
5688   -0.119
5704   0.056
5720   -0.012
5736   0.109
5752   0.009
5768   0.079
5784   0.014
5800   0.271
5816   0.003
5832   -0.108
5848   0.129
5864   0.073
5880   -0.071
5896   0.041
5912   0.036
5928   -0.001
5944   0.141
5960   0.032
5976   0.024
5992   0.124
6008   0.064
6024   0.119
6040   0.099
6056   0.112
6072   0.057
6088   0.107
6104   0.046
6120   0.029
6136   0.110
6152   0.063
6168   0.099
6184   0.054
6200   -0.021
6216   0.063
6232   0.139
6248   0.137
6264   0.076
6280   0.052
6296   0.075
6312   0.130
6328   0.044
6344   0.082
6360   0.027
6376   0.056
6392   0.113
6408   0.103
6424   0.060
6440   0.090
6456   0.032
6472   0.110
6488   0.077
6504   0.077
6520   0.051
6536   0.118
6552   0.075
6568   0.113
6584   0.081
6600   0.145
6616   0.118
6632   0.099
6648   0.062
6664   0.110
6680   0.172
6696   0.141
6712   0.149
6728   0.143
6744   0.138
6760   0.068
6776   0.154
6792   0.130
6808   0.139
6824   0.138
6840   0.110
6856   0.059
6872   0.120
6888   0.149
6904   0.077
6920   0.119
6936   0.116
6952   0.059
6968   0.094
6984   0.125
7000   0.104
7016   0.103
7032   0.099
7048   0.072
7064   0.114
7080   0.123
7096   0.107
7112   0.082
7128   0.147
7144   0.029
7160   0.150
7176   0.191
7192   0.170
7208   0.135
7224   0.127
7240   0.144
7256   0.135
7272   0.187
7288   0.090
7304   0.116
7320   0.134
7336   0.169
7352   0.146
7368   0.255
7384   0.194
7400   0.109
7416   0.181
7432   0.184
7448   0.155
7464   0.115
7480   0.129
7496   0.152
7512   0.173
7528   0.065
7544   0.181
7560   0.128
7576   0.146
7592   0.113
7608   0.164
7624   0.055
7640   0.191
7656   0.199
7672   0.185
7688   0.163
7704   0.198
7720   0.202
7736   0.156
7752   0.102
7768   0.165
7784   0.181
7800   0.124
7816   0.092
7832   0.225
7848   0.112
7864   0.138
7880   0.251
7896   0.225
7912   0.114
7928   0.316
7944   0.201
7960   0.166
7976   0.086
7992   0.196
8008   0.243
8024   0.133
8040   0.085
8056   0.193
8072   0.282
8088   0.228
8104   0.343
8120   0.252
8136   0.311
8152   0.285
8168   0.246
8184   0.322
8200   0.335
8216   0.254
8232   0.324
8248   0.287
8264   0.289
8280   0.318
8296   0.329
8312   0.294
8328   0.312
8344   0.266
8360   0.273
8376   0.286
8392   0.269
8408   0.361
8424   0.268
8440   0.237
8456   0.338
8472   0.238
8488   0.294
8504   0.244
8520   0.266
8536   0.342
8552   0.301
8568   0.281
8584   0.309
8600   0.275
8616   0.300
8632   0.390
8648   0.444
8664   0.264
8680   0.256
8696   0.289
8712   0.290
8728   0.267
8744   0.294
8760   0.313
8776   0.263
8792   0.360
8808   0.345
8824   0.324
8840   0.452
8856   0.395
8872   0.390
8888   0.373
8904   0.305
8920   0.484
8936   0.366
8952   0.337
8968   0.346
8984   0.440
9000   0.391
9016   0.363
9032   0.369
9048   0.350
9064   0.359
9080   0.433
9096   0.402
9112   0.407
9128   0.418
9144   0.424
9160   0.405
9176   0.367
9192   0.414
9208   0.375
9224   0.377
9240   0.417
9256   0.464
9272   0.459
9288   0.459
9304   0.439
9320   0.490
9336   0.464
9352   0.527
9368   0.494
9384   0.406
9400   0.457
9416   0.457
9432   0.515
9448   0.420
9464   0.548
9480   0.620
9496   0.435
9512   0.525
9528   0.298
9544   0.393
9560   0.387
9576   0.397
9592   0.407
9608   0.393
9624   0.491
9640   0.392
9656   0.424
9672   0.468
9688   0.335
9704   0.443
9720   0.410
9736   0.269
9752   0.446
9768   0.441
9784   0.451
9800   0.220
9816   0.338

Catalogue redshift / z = 1.026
